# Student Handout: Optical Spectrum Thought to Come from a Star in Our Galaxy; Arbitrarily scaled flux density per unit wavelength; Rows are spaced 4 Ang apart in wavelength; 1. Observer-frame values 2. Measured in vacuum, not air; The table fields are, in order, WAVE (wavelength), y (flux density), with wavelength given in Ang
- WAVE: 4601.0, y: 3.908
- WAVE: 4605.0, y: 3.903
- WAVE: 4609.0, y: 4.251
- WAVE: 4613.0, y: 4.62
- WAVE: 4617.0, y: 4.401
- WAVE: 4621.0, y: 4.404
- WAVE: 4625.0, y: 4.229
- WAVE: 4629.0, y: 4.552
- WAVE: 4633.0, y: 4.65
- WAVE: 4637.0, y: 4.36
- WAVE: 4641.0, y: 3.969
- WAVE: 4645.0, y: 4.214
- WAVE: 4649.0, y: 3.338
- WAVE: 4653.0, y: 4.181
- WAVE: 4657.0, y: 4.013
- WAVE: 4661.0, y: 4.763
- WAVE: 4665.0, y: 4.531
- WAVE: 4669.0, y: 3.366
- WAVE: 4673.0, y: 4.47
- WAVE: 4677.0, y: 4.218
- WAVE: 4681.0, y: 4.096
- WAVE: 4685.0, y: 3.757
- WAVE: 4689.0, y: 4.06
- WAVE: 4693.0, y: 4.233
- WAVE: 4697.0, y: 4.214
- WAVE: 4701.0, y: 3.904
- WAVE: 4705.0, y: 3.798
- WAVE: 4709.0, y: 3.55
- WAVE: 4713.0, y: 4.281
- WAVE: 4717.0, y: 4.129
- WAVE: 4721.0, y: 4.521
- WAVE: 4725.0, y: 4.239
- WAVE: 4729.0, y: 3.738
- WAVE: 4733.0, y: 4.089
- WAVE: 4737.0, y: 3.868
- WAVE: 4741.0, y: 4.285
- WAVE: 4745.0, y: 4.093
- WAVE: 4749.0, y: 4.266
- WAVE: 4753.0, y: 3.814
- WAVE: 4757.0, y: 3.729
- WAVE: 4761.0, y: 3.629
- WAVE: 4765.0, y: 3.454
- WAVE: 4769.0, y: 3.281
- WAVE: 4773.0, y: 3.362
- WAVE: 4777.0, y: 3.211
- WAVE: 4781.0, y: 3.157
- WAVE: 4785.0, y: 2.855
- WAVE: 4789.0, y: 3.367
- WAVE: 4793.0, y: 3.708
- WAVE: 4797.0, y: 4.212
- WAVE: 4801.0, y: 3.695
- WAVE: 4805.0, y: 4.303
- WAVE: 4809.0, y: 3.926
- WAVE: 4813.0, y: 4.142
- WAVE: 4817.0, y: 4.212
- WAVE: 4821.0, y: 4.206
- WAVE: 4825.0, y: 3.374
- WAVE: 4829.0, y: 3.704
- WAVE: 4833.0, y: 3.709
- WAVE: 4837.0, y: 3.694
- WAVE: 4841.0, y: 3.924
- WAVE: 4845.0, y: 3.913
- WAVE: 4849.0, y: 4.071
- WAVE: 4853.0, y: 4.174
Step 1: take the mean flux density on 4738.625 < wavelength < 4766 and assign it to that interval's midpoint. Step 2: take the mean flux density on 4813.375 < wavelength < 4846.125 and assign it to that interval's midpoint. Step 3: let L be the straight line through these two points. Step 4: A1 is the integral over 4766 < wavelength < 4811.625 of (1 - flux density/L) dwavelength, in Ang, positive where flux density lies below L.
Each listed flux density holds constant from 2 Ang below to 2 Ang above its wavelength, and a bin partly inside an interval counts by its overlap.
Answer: 3.8 Ang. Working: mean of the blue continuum 3.91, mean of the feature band 3.56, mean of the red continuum 3.85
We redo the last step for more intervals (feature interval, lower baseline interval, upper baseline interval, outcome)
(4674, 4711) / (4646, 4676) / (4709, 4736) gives 1.0 Ang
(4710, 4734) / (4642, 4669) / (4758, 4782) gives -3.0 Ang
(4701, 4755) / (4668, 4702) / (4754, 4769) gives -3.7 Ang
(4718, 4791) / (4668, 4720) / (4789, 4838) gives 4.3 Ang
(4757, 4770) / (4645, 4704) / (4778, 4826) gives 1.2 Ang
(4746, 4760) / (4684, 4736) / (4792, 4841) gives 0.2 Ang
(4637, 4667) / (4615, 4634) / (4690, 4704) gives 1.0 Ang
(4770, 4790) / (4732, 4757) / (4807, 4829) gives 4.1 Ang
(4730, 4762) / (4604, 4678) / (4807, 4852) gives 0.6 Ang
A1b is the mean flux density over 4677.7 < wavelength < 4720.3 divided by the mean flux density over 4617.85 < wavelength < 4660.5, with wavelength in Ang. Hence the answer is 0.95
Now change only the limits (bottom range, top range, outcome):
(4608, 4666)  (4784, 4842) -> 0.89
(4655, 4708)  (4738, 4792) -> 0.87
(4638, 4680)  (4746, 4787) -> 0.85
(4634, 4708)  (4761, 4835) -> 0.90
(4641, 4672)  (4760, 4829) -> 0.90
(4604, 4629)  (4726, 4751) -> 0.94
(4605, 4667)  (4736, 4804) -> 0.85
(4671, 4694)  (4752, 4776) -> 0.85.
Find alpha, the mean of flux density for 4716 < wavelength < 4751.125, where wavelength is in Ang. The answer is 4.14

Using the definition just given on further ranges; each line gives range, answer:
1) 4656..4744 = 4.1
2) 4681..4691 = 3.95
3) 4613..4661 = 4.25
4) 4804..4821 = 4.14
